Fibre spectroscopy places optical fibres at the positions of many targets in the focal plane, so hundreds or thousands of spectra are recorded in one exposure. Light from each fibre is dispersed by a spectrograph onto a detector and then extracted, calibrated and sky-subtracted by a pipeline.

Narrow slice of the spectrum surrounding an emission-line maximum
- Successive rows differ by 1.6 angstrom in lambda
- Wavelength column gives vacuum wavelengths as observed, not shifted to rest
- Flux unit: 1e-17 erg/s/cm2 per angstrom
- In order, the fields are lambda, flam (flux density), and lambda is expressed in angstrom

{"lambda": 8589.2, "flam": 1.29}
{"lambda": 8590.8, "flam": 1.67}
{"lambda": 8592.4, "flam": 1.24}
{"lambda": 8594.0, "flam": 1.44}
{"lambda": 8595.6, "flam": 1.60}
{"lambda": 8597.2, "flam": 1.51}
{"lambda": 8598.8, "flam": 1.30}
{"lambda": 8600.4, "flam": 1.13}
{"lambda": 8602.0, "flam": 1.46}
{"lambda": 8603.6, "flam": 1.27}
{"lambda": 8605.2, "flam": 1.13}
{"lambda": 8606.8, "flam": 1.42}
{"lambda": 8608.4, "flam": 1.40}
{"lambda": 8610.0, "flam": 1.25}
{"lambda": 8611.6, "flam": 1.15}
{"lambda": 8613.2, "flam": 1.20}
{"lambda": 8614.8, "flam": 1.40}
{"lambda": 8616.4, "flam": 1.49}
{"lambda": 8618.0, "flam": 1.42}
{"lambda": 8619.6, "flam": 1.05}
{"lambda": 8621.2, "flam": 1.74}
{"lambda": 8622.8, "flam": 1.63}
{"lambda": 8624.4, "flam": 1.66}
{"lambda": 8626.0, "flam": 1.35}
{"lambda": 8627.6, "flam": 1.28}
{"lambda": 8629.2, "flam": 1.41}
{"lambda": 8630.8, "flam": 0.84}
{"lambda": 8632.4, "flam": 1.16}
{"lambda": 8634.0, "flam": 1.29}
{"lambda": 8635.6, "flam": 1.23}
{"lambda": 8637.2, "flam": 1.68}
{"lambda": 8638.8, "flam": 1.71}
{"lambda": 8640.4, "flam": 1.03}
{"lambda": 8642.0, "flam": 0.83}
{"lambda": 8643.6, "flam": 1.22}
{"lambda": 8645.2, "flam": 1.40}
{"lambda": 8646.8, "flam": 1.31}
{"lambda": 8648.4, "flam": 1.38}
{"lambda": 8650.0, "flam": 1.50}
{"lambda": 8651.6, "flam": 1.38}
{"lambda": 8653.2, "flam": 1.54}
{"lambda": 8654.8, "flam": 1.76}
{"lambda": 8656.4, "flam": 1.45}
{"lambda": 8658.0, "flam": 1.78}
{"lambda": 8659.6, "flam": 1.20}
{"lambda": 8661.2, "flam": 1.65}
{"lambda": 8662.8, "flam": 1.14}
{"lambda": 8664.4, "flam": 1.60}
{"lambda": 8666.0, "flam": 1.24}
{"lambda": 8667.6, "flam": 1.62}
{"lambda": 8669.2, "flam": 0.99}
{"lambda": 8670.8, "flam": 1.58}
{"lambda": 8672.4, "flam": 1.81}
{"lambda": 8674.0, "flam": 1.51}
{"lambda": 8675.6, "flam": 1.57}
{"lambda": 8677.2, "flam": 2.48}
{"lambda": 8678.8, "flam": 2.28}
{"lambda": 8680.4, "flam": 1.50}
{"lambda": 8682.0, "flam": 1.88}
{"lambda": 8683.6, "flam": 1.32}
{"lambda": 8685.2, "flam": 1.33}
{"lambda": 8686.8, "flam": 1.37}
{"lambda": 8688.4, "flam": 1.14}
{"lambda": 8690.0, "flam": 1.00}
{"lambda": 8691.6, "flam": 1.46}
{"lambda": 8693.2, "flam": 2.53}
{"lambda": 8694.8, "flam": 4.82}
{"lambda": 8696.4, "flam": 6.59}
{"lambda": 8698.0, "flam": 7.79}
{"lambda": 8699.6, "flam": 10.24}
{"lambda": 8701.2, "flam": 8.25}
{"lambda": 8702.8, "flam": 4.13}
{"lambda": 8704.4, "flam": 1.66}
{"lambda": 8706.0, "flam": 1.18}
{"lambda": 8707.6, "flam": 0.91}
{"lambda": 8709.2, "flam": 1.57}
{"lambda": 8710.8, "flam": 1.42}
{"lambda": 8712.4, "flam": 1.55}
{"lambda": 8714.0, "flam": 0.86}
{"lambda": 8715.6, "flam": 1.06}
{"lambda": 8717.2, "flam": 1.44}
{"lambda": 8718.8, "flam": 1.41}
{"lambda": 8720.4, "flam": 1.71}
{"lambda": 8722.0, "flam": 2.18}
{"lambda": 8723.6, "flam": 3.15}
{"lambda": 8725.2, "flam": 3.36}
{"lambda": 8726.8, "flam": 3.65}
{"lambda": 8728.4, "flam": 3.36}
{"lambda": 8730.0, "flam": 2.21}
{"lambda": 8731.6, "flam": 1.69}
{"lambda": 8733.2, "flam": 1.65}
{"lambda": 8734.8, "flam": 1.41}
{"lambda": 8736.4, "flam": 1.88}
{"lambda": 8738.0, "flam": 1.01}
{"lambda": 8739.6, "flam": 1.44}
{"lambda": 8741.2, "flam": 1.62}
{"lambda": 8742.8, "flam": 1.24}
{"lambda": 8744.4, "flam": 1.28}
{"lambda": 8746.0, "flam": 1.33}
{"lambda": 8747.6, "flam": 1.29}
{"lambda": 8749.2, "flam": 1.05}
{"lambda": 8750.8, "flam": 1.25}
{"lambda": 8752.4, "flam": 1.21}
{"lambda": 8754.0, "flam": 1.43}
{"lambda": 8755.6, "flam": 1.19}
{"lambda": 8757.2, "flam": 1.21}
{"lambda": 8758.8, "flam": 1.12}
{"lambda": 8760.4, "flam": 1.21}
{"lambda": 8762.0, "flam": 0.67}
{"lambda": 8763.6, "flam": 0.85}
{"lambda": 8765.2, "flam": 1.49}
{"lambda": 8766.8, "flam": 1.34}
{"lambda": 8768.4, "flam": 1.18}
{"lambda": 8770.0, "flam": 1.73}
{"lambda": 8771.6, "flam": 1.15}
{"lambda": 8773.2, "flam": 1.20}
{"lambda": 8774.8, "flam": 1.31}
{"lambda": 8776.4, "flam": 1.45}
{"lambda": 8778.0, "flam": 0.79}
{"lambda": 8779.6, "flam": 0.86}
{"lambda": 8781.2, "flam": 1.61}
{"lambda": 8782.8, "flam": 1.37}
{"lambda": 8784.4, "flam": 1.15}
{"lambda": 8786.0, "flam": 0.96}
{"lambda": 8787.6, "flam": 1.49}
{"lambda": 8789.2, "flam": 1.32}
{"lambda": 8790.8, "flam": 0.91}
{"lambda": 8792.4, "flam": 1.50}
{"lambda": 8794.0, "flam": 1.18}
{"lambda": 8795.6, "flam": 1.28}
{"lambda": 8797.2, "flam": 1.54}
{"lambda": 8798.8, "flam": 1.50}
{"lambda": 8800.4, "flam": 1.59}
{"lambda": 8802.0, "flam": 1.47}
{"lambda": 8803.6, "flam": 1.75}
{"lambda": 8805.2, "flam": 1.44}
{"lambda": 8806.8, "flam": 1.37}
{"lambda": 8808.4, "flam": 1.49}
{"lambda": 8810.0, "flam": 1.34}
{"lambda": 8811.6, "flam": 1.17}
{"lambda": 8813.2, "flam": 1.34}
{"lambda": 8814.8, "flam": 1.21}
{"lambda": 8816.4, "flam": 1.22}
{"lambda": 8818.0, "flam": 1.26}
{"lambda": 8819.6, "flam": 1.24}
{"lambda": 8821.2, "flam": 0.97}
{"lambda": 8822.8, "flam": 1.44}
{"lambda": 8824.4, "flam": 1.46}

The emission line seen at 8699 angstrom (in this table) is Halpha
